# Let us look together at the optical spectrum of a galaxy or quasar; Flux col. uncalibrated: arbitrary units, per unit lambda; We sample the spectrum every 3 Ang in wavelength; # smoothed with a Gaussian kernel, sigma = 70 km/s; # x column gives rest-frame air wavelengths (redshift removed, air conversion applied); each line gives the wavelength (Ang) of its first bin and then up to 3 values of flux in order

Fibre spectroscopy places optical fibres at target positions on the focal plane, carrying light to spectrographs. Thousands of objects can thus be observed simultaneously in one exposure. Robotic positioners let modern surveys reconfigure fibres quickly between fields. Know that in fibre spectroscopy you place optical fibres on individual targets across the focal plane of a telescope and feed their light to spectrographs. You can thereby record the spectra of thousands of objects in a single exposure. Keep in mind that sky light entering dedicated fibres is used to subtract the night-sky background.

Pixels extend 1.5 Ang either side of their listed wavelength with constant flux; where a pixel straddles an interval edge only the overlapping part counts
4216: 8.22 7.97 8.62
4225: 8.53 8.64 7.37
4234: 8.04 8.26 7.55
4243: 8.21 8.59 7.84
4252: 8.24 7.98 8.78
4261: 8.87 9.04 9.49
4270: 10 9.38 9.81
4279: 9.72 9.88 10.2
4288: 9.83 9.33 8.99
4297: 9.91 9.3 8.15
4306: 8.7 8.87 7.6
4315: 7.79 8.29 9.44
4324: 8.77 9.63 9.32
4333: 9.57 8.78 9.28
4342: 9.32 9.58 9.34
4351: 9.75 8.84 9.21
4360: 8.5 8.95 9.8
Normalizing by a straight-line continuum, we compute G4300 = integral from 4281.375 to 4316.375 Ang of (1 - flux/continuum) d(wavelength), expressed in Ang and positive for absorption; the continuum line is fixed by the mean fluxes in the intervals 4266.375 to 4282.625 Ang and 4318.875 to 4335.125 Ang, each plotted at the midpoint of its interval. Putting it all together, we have 1.8 Ang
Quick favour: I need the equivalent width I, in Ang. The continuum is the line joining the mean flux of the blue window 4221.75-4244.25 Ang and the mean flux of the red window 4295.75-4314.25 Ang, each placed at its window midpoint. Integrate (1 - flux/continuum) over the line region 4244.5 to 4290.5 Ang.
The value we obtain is -4.2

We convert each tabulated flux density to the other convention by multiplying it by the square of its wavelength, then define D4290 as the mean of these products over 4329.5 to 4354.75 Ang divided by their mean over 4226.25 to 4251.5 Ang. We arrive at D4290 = 1.21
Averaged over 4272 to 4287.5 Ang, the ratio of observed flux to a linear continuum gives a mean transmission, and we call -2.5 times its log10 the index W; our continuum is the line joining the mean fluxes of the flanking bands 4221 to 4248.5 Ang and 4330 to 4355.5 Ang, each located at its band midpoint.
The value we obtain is -0.137 mag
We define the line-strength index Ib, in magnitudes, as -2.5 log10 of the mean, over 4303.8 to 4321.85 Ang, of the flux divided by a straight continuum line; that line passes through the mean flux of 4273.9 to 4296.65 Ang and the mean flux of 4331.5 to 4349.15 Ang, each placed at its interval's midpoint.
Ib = 0.13 mag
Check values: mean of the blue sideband 9.68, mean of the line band 8.4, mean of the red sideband 9.31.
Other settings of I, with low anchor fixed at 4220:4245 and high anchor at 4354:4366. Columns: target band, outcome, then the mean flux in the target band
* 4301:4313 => 0.3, 8.4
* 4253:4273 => -1.6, 9.03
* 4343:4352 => -0.6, 9.53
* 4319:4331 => -0.7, 9.25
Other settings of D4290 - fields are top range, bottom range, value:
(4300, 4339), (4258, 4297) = 0.94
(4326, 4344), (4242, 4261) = 1.16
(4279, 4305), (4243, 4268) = 1.12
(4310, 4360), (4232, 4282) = 1.07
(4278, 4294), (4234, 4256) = 1.22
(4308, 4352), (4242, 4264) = 1.11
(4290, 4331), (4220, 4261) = 1.11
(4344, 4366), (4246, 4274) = 1.09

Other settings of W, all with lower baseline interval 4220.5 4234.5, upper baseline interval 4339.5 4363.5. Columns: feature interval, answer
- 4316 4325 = 0.02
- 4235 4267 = 0.01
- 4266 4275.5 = -0.13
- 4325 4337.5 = -0.03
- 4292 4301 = -0.07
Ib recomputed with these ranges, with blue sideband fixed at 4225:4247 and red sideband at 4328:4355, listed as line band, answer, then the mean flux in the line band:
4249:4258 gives 0.02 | 8.18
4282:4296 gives -0.11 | 9.63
